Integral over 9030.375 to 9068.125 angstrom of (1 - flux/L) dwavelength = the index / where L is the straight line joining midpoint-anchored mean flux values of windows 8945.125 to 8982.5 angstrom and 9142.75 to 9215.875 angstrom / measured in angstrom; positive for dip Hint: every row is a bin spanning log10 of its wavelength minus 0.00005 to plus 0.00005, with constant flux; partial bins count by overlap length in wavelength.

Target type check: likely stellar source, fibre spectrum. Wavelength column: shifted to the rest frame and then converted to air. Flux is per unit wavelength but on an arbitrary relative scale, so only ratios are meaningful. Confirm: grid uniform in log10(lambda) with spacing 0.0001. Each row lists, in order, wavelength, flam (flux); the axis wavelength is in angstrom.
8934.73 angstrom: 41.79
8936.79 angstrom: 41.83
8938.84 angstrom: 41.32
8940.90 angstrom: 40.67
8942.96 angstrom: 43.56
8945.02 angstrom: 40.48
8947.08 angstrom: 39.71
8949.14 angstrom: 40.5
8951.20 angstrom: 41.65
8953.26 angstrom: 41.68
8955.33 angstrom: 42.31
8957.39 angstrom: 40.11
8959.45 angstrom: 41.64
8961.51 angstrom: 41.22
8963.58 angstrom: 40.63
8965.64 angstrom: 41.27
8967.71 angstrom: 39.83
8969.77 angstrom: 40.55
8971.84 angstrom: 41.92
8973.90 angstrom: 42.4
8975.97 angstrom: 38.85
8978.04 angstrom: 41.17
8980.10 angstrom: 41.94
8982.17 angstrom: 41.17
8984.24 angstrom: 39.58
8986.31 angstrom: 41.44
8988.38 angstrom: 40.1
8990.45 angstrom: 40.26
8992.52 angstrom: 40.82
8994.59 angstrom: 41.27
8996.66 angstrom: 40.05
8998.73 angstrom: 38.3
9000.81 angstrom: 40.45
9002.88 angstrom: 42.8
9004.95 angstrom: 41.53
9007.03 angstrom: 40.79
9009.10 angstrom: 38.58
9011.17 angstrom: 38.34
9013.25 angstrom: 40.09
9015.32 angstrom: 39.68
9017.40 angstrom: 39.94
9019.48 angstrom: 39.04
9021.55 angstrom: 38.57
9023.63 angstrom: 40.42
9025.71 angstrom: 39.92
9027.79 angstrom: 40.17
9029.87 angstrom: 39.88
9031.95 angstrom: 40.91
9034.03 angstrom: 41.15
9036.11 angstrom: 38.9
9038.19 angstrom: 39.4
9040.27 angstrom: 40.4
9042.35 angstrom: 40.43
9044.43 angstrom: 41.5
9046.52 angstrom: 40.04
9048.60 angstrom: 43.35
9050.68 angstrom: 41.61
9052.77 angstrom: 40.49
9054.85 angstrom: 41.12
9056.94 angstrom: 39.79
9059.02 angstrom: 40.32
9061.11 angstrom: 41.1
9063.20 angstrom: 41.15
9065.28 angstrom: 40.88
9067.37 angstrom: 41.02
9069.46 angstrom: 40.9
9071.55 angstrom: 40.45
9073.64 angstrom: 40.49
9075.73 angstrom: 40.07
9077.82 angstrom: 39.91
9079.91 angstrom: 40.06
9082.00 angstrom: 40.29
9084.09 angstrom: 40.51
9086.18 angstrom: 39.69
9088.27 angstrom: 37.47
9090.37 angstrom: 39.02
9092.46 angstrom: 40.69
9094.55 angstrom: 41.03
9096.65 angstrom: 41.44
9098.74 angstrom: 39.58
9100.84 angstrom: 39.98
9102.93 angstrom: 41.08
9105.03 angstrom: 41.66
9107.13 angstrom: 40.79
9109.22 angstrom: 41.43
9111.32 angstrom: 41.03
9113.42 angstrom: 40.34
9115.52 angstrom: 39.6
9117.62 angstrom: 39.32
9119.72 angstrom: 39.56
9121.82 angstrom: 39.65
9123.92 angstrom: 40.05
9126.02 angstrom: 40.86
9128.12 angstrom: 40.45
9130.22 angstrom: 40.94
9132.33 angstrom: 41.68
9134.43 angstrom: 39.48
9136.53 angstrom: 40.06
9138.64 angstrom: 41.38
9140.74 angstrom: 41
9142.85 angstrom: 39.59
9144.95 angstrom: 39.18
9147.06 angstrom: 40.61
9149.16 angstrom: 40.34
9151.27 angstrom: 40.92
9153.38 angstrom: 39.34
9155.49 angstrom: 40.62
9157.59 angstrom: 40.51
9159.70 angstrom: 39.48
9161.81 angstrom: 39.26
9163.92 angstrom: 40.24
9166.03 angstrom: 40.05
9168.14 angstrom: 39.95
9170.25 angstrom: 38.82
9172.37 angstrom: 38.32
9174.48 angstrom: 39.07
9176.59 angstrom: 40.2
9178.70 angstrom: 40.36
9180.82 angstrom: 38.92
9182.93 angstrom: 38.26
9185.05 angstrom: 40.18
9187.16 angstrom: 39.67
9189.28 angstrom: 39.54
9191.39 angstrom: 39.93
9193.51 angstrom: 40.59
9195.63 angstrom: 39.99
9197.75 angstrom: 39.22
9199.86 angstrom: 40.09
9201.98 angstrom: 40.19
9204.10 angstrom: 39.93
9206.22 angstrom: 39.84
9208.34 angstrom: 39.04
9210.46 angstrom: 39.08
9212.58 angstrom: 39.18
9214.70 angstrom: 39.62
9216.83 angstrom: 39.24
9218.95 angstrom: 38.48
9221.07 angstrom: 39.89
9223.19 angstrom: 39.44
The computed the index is -0.2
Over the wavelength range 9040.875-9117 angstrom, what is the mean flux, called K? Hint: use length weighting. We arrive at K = 40.6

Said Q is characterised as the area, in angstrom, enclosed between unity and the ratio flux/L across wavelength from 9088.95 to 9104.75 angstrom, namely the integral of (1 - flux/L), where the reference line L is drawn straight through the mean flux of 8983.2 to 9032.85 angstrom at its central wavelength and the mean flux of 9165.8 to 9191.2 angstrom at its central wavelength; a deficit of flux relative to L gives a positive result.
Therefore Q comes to -0.3 angstrom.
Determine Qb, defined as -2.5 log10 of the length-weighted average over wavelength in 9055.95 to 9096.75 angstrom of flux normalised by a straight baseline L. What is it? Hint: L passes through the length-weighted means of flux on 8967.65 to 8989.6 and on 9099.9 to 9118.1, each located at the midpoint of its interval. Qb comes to 0.01 mag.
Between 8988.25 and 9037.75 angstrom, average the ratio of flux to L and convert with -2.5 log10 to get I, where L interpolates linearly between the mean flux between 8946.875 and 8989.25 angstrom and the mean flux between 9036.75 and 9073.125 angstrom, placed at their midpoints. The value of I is 0.02 mag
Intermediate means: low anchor 41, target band 40.1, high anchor 40.8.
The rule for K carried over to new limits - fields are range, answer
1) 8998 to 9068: 40.4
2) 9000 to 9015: 40.4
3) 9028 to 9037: 40.2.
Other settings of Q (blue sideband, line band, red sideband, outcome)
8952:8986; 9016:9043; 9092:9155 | 0.6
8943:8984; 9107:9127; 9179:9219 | -0.1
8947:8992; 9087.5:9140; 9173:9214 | -0.3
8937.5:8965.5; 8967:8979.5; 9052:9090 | 0.1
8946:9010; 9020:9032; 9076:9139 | 0.2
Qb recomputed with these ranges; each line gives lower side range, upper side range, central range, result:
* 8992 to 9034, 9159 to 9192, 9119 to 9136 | -0.02 mag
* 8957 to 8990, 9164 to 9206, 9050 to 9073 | -0.01 mag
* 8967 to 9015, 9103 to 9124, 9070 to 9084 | 0.00 mag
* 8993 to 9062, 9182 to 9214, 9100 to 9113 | -0.03 mag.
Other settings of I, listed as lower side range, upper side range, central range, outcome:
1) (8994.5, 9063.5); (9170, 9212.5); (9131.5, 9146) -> -0.014 mag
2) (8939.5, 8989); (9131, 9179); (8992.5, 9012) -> 0.014 mag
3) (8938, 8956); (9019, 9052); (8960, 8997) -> 0.003 mag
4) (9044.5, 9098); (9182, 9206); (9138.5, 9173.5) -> 0.002 mag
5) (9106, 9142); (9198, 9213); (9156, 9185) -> 0.012 mag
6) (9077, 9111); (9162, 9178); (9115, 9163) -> -0.009 mag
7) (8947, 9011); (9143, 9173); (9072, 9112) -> -0.004 mag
